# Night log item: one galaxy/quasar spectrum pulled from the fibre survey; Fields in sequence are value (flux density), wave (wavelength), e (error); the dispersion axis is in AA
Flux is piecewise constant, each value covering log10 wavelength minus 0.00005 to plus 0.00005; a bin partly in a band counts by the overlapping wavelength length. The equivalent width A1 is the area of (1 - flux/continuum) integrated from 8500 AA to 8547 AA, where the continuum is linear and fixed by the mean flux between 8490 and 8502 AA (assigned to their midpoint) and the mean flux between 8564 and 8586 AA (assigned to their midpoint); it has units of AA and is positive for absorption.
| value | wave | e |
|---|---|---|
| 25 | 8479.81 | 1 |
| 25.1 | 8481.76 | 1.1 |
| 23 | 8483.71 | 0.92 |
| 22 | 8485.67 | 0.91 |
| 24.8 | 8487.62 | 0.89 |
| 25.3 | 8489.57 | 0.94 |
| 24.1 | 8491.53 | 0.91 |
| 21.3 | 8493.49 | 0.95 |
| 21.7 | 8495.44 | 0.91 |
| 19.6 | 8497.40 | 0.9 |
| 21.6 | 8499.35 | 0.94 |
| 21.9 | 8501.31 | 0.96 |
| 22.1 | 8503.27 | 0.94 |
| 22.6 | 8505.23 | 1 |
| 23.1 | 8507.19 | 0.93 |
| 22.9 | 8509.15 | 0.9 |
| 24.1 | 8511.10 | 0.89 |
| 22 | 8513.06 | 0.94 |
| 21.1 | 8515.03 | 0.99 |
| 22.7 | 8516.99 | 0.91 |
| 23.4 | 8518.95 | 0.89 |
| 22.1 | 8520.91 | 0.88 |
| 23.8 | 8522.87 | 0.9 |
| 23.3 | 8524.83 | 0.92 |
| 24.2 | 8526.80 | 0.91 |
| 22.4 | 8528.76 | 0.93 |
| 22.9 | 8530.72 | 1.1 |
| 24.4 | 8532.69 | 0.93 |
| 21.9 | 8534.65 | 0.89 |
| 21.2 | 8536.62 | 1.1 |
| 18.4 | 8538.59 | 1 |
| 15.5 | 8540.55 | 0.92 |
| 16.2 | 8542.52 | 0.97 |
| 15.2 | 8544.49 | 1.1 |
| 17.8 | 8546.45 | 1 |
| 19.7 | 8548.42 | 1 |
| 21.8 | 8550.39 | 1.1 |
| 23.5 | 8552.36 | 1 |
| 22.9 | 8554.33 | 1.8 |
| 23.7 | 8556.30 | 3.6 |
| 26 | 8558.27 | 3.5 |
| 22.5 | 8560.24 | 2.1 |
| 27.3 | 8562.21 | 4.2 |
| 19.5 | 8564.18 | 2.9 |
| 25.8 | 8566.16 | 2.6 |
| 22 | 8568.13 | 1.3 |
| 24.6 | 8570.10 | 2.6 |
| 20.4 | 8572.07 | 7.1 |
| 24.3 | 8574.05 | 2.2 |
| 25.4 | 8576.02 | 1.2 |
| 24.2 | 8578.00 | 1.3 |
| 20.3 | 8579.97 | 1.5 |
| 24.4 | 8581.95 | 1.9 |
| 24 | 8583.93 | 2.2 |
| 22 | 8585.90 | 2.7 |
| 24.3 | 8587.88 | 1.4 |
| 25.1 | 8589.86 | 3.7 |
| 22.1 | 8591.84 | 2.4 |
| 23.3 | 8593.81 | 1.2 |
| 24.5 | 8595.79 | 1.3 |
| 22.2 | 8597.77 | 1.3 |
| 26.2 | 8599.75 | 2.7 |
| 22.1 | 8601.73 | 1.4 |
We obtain 1.7 AA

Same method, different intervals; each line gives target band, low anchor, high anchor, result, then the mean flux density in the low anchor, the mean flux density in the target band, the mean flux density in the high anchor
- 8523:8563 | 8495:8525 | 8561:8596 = 2.36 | 22.4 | 21.6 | 23.5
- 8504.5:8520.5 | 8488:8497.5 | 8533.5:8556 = -0.83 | 22.8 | 22.7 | 19.6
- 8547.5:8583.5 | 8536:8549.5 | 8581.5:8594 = -4.67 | 17.6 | 23.3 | 23.6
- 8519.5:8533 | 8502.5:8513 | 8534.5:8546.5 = -2.21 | 22.9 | 23.3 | 17.8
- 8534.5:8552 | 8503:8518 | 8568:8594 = 3.28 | 22.6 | 18.6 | 23.4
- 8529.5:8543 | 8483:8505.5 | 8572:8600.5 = 1.60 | 22.5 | 20.3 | 23.6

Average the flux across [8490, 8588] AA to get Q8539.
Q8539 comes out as 22.2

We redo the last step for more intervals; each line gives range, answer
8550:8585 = 23.5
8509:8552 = 21.2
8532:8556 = 19.9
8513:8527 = 22.8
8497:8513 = 22.3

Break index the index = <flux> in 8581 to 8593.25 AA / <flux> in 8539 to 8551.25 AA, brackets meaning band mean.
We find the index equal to 1.3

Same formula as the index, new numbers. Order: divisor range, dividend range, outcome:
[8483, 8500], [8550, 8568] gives 1.05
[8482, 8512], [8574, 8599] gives 1.04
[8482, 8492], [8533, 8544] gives 0.79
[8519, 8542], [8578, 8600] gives 1.08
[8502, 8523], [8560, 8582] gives 1.03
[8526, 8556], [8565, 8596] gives 1.14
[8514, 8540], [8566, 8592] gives 1.05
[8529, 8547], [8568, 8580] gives 1.20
